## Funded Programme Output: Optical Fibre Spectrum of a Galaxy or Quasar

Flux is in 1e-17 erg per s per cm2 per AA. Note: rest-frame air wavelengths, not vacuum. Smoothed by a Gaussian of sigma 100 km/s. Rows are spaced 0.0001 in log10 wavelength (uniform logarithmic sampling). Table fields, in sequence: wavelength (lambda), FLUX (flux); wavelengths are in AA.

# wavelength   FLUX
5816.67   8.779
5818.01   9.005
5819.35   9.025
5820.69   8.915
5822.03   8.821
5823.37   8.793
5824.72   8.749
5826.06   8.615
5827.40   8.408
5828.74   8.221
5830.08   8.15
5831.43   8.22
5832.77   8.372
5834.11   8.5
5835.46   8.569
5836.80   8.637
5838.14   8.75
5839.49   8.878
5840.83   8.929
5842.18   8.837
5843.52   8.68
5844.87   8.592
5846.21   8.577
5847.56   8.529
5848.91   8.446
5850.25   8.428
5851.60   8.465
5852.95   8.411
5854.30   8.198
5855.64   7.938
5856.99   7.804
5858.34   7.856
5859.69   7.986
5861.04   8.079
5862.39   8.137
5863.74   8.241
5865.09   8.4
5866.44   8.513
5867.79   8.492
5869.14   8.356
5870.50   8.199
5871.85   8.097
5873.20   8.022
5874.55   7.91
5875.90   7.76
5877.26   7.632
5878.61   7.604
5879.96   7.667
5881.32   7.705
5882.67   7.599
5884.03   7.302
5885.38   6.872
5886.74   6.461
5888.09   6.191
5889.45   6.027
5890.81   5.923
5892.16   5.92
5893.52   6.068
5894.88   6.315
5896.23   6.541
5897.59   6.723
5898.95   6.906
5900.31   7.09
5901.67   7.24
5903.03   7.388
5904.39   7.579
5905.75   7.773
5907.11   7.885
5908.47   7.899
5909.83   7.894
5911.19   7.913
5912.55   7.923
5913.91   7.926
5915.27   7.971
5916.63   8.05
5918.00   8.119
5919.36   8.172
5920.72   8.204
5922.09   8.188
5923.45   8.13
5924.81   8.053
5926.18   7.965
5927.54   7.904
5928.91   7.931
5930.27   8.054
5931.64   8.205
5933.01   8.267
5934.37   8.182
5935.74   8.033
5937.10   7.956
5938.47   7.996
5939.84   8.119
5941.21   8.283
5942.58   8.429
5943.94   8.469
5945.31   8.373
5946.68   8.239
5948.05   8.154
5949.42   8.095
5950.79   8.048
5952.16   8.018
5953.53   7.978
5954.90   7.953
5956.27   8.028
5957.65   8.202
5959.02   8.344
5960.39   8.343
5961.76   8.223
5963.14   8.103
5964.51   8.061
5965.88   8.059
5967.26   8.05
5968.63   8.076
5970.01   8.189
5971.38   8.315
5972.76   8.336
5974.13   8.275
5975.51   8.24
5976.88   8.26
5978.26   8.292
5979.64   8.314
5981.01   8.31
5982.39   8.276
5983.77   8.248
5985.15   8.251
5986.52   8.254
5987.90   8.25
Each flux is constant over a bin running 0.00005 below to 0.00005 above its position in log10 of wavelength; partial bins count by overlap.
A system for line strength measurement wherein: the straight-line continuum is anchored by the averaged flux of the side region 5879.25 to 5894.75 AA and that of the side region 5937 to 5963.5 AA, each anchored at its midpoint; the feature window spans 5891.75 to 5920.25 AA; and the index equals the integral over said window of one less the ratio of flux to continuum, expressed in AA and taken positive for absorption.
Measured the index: -1.1 AA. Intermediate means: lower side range 6.69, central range 7.42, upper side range 8.17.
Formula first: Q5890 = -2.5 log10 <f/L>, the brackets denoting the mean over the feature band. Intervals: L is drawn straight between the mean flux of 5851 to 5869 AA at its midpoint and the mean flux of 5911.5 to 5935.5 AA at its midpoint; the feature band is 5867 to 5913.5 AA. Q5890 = 0.11 mag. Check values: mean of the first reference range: 8.2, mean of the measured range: 7.33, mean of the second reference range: 8.07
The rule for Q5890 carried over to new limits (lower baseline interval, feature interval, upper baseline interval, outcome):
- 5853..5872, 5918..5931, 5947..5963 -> 0.009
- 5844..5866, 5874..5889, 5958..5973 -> 0.130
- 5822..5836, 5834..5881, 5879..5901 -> -0.087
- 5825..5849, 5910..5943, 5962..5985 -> 0.034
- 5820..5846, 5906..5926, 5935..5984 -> 0.042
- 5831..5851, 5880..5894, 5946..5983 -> 0.258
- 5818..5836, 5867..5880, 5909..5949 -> 0.049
